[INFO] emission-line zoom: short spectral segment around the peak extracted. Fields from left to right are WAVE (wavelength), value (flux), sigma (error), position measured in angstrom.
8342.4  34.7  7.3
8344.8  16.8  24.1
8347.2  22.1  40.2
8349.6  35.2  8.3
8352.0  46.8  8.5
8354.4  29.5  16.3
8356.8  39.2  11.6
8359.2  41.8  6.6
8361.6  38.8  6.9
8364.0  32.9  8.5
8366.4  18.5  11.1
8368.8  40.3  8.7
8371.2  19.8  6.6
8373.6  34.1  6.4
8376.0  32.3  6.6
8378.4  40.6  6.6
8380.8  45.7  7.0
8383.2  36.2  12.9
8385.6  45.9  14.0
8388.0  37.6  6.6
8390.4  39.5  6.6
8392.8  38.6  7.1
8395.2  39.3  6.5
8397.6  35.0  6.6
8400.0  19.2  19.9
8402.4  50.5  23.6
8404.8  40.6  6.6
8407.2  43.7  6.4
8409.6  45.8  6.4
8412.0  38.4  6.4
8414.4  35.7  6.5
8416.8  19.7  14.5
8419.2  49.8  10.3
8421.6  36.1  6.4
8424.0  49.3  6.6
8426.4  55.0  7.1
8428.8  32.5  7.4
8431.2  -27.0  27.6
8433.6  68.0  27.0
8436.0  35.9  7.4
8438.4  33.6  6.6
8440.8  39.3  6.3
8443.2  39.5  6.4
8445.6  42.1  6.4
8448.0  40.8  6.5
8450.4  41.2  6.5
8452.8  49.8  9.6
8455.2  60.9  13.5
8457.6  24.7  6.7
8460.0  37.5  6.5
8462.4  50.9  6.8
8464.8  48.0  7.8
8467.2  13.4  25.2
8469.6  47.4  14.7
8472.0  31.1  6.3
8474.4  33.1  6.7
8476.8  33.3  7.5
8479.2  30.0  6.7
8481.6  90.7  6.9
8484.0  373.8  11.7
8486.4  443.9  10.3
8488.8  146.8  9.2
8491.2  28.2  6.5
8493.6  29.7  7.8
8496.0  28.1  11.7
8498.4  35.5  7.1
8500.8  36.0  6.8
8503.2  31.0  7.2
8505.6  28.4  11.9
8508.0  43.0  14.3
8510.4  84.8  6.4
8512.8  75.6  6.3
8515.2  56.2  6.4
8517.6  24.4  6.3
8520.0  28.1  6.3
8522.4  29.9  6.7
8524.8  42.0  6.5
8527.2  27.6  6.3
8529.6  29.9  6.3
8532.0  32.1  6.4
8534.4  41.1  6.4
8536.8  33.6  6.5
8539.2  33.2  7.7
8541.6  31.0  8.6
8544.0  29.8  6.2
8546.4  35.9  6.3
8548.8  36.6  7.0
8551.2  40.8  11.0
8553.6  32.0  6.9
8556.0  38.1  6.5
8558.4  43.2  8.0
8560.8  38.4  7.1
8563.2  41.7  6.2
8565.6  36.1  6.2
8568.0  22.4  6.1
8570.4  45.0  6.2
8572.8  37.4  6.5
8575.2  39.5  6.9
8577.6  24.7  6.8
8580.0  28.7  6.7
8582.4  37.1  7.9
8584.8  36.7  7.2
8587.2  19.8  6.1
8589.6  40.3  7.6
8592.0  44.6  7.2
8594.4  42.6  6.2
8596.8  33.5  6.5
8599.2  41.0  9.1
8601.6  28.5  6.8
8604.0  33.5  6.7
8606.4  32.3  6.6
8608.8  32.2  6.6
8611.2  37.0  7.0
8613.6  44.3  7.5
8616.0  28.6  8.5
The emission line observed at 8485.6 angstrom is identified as H-alpha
